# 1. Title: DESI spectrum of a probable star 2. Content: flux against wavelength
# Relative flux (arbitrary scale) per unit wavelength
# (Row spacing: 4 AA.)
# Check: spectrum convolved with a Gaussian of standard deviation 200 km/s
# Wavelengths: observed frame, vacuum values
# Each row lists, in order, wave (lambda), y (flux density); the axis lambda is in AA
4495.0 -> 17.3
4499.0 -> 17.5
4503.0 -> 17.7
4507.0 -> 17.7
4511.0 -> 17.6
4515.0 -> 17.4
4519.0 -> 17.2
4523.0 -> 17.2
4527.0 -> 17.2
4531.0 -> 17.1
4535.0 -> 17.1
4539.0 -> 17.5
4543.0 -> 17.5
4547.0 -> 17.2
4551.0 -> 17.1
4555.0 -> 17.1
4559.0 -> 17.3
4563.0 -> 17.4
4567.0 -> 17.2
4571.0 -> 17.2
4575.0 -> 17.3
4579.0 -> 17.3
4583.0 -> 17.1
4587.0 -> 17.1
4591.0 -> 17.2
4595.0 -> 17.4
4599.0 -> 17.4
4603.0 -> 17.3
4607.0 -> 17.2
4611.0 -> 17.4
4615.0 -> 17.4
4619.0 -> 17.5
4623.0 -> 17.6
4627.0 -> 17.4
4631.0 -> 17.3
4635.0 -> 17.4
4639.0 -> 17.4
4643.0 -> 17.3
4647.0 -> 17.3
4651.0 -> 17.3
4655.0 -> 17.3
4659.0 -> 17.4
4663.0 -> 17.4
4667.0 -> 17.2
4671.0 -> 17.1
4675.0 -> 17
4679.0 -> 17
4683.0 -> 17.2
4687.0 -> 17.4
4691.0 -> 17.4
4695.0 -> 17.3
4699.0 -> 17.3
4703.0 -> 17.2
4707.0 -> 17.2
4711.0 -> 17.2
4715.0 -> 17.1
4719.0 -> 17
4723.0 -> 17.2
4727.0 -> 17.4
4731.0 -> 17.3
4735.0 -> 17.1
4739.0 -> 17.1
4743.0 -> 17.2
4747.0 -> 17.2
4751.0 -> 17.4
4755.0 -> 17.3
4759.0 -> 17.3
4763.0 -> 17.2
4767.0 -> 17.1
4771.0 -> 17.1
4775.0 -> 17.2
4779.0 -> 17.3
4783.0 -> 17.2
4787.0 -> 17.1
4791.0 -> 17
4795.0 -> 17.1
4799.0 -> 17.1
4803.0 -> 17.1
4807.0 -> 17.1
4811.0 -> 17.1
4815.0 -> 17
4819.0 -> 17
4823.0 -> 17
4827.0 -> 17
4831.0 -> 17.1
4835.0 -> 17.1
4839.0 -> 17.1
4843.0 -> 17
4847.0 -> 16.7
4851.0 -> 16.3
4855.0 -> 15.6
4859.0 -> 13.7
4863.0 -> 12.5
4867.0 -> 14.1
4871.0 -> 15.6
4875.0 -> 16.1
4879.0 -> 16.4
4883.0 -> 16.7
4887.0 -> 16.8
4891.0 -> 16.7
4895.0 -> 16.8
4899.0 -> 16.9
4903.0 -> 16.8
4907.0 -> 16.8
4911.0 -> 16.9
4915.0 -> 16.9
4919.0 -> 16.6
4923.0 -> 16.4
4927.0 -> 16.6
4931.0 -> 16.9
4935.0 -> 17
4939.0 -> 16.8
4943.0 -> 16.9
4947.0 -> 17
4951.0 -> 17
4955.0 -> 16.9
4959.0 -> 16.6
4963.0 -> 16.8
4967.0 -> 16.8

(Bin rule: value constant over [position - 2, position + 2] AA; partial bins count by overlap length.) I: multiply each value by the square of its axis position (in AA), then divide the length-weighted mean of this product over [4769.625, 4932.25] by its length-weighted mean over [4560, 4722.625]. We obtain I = 1.0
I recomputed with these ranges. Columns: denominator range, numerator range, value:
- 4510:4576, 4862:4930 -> 1.10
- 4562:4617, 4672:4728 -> 1.04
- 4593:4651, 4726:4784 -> 1.05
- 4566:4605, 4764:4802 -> 1.08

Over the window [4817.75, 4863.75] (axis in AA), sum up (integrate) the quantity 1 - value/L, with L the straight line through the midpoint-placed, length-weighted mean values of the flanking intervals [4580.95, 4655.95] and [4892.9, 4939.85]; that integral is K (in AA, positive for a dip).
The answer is 1.8 AA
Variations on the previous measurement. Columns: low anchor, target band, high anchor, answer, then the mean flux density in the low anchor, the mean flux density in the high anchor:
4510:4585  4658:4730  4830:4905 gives -2.14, 17.3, 16.1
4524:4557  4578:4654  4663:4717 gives -0.51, 17.2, 17.2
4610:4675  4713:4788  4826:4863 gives -2.17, 17.3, 16.2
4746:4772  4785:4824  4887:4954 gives 0.12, 17.2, 16.8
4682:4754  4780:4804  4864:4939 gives -0.27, 17.2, 16.5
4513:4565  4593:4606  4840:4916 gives -0.24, 17.3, 16.1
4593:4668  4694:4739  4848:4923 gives -0.76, 17.4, 16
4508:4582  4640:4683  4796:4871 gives -0.89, 17.3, 16.3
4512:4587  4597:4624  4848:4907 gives -0.65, 17.2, 15.8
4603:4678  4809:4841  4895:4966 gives -0.10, 17.3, 16.8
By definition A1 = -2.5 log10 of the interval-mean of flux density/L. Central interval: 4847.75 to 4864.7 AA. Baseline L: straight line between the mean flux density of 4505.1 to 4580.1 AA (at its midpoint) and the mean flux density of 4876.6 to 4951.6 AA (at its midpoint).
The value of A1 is 0.15 mag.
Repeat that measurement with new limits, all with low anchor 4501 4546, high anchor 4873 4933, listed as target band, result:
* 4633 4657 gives -0.01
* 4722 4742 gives -0.01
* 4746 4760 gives -0.02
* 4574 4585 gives 0.00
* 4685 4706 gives -0.02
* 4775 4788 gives -0.02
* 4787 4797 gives -0.01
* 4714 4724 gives 0.00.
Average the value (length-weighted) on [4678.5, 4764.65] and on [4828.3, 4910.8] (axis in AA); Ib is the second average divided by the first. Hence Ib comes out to 0.9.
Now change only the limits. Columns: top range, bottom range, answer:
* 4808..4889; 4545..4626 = 0.94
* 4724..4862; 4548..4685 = 0.98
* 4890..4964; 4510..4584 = 0.97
